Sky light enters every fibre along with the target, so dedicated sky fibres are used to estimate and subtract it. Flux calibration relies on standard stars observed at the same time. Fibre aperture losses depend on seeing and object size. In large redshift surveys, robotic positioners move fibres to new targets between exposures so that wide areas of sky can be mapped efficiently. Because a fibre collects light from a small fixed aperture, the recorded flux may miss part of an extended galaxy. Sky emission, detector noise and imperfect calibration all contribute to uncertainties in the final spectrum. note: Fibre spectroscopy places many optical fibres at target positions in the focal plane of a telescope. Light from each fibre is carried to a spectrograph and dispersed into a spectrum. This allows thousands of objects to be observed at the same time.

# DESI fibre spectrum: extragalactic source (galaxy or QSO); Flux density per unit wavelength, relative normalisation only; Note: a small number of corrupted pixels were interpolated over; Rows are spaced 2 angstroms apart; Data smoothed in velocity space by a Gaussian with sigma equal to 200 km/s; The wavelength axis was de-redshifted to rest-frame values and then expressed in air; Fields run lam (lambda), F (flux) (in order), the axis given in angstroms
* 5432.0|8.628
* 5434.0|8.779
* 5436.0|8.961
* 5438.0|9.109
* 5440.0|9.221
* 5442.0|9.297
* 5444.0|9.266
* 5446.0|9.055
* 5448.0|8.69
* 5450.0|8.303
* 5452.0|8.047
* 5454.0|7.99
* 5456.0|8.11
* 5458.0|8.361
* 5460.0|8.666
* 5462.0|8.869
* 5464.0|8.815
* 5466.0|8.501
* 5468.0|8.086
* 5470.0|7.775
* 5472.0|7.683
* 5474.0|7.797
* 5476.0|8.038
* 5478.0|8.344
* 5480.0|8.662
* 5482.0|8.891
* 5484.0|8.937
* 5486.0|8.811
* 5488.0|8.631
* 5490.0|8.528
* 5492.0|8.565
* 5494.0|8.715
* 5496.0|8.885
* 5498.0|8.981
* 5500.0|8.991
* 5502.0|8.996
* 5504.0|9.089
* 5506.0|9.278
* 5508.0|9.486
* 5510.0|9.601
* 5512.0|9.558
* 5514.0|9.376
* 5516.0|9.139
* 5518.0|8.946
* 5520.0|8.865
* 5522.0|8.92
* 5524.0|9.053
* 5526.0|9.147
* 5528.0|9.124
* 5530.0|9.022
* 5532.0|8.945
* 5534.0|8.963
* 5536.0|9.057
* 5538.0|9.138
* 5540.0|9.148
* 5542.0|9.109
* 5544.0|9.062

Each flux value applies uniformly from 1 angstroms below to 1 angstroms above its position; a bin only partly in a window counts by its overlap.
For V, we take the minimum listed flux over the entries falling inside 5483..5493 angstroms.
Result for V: 8.528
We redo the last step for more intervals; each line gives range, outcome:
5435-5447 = 8.961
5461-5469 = 8.086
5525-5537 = 8.945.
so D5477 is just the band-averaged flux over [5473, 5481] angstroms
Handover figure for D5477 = 8.21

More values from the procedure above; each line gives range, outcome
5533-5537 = 9.01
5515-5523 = 8.97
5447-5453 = 8.35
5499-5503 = 8.99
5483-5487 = 8.87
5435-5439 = 9.04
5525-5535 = 9.04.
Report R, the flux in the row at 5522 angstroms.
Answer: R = 8.92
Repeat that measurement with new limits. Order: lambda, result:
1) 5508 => 9.486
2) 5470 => 7.775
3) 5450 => 8.303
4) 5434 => 8.779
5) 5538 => 9.138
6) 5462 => 8.869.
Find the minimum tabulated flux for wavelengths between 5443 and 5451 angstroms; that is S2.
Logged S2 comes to 8.303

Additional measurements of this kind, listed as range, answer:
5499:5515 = 8.991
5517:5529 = 8.865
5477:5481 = 8.344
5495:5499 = 8.885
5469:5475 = 7.683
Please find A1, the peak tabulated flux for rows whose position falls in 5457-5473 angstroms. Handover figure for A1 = 8.869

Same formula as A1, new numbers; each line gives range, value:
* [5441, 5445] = 9.297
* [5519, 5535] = 9.147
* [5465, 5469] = 8.501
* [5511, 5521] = 9.558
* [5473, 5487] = 8.937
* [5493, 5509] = 9.486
